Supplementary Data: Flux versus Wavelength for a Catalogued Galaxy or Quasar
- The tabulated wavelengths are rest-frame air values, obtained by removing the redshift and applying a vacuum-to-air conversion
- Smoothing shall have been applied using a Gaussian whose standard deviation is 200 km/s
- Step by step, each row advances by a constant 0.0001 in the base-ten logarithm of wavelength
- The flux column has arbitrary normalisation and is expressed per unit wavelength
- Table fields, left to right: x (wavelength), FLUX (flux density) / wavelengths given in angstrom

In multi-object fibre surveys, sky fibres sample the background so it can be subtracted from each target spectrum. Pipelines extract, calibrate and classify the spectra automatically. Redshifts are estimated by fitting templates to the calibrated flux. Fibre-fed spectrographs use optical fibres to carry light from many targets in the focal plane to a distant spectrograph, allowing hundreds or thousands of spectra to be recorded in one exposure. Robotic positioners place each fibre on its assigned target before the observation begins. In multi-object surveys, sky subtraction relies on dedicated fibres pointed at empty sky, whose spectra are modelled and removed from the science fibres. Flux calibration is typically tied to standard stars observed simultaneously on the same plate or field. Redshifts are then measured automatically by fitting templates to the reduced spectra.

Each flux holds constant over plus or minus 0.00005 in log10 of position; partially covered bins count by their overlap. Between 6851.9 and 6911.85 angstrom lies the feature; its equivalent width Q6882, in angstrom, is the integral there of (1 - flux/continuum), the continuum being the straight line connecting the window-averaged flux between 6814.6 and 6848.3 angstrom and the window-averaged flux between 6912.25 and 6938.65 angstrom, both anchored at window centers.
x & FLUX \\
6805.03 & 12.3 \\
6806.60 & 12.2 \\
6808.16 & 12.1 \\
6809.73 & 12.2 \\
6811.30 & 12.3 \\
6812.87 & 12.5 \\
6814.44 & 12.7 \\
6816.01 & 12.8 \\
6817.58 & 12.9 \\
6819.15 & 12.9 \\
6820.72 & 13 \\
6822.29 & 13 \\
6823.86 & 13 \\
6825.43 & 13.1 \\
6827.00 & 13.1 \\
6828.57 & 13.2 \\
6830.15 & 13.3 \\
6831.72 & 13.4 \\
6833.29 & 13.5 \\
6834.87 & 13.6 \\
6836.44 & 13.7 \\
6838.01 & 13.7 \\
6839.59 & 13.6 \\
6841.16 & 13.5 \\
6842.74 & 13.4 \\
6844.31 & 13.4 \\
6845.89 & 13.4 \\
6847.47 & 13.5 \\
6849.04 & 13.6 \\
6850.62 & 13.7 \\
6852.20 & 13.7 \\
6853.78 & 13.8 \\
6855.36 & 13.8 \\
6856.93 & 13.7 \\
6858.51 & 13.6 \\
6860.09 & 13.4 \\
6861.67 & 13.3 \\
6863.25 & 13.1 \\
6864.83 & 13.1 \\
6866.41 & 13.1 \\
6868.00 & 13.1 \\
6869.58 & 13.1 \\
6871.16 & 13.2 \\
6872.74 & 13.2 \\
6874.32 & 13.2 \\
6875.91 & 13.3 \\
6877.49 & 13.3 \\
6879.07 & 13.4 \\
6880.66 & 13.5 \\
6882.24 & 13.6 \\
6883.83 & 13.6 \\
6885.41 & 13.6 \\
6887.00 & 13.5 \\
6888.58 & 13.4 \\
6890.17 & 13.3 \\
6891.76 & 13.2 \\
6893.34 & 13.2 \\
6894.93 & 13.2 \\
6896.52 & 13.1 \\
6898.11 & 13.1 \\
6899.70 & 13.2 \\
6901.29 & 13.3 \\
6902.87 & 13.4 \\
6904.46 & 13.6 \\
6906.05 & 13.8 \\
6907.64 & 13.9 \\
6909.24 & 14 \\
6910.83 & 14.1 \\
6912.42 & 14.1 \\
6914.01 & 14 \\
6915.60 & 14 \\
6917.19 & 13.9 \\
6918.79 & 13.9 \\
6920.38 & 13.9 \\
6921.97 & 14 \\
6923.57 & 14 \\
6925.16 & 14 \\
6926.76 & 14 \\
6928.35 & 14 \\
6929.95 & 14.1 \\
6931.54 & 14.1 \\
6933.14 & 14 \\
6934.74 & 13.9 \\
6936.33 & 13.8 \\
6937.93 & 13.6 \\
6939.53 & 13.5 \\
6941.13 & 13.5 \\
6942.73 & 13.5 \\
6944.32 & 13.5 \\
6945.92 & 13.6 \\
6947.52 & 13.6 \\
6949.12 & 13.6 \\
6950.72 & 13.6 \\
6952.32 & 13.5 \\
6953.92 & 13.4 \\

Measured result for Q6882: 1.0 angstrom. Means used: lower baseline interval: 13.3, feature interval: 13.4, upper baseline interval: 14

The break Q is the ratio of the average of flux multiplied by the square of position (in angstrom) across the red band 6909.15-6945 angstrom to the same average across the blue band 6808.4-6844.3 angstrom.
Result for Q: 1.09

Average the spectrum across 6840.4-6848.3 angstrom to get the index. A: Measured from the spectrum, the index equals 13.4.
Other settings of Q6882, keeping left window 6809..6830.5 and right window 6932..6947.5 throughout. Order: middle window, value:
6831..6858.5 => -1.2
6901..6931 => -0.9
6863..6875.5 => 0.0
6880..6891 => -0.2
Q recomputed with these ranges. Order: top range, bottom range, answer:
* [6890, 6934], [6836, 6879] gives 1.04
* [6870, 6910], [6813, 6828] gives 1.06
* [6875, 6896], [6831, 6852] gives 1.00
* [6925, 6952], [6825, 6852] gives 1.05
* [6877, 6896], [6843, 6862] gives 1.00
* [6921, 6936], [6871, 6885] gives 1.06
